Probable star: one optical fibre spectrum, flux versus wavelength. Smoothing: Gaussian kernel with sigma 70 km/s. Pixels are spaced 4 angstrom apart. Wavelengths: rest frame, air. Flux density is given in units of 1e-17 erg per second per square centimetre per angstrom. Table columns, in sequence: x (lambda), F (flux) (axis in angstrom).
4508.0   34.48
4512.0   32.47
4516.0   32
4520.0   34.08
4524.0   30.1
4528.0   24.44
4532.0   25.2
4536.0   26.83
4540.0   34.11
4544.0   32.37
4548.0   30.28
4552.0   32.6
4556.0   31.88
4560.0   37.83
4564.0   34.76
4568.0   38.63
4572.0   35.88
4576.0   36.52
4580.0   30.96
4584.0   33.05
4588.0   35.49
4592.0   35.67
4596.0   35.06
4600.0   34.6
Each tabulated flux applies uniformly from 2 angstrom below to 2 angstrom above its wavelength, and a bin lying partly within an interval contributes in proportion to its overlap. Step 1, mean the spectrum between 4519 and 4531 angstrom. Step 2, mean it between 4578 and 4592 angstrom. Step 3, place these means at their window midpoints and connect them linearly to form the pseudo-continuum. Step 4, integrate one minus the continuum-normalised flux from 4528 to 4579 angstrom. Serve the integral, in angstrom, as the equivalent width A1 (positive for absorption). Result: -2.6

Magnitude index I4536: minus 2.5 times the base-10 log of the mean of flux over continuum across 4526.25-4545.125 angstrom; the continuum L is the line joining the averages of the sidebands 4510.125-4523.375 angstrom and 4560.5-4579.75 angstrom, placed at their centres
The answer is 0.19 mag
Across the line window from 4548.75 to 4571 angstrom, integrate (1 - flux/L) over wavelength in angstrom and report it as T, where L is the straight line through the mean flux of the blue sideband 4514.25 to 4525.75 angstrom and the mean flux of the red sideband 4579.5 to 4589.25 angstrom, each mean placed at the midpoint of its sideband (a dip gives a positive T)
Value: -1.4 angstrom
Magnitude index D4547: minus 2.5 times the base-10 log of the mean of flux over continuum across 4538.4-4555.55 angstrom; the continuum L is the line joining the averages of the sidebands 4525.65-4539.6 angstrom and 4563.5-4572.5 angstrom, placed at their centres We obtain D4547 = -0.06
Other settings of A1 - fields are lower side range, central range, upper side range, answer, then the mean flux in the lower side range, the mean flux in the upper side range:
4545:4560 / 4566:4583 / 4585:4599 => -0.7 angstrom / 32.5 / 35.2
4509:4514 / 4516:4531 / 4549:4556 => 1.4 angstrom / 32.9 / 32.1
